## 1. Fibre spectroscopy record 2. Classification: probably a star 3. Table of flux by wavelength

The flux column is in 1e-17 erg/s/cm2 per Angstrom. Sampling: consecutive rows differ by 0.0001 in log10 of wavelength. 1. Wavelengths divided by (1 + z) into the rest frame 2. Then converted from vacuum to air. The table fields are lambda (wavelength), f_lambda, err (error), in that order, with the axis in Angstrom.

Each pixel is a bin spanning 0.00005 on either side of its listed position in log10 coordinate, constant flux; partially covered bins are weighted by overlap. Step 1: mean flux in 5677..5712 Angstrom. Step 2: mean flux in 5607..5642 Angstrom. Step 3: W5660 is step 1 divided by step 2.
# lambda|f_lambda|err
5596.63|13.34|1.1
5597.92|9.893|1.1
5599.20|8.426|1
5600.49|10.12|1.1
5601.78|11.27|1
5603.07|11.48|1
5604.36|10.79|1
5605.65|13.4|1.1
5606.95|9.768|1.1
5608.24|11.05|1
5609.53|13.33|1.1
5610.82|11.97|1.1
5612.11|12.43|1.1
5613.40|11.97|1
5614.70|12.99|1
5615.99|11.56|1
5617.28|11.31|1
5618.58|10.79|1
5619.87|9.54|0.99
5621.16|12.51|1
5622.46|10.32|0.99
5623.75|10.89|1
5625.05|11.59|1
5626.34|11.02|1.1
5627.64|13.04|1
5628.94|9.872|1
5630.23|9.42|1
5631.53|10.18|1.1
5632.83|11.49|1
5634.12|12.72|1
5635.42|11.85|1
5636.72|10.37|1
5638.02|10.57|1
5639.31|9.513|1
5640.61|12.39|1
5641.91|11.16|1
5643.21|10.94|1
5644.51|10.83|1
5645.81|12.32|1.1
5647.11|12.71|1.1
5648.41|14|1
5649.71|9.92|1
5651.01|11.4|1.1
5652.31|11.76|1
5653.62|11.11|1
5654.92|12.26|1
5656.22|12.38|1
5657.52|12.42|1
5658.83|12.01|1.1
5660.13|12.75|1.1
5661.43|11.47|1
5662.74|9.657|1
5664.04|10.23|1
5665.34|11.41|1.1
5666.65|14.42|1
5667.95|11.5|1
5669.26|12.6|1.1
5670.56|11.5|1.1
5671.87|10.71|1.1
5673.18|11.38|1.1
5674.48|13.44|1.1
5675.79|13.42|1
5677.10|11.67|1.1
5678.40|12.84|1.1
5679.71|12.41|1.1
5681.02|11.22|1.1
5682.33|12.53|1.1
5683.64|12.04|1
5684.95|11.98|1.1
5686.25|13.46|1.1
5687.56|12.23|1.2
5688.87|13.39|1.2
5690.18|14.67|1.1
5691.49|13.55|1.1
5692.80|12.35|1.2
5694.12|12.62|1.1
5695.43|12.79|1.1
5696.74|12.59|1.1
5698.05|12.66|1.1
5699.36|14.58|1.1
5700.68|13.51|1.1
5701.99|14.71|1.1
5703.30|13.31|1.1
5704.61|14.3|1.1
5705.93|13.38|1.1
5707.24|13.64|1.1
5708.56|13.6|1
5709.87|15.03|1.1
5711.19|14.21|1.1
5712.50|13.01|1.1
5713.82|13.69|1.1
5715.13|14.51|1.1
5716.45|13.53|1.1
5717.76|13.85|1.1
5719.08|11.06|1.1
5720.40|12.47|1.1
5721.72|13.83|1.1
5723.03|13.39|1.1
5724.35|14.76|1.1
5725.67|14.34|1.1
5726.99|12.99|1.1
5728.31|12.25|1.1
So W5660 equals 1.2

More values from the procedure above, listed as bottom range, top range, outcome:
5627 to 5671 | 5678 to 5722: 1.15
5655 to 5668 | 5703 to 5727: 1.15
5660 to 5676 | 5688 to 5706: 1.14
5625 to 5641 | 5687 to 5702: 1.20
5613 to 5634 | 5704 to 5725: 1.22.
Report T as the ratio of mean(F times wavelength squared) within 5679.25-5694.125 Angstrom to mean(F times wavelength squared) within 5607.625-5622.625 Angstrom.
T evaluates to 1.1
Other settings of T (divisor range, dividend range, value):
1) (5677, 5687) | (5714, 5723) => 1.09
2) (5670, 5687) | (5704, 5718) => 1.15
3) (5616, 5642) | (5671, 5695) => 1.16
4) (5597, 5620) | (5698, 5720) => 1.26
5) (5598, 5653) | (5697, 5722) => 1.24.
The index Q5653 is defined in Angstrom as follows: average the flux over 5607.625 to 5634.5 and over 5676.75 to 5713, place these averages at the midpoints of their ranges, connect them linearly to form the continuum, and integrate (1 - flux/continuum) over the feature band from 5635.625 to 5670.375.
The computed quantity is 1.6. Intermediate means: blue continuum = 11.4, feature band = 11.6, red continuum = 13.2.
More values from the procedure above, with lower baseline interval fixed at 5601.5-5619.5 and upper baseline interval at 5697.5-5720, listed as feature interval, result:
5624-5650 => 2.0 Angstrom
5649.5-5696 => 2.8 Angstrom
